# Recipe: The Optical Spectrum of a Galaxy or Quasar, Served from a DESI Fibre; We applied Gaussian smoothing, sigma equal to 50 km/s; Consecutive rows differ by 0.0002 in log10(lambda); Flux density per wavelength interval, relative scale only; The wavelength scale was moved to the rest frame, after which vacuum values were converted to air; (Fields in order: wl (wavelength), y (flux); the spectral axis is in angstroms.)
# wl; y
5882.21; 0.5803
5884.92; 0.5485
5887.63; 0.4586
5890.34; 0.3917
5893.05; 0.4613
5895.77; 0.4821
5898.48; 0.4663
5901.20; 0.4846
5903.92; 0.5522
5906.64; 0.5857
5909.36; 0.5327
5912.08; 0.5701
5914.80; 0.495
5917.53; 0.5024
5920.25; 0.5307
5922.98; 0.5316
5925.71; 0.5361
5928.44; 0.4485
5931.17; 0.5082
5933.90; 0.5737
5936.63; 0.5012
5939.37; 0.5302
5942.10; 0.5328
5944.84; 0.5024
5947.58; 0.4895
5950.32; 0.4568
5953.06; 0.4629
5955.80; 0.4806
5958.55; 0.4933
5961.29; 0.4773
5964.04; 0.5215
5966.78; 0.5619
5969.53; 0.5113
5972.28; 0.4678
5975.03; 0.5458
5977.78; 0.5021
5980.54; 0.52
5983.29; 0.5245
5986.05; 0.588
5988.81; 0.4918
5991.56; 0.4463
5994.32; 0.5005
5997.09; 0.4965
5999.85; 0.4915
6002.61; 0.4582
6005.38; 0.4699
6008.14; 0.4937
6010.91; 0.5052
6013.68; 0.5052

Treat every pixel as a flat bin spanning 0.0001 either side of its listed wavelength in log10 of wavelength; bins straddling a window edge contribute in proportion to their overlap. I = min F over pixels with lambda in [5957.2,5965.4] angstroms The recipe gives 0.4773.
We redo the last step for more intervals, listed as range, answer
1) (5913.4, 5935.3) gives 0.4485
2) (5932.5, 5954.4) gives 0.4568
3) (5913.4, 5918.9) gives 0.495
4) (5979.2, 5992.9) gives 0.4463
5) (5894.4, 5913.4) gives 0.4663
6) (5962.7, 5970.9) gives 0.5113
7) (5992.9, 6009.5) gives 0.4582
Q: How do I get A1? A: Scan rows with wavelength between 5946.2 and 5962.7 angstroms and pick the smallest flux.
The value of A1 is 0.4568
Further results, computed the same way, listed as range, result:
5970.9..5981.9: 0.4678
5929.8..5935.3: 0.5082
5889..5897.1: 0.3917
